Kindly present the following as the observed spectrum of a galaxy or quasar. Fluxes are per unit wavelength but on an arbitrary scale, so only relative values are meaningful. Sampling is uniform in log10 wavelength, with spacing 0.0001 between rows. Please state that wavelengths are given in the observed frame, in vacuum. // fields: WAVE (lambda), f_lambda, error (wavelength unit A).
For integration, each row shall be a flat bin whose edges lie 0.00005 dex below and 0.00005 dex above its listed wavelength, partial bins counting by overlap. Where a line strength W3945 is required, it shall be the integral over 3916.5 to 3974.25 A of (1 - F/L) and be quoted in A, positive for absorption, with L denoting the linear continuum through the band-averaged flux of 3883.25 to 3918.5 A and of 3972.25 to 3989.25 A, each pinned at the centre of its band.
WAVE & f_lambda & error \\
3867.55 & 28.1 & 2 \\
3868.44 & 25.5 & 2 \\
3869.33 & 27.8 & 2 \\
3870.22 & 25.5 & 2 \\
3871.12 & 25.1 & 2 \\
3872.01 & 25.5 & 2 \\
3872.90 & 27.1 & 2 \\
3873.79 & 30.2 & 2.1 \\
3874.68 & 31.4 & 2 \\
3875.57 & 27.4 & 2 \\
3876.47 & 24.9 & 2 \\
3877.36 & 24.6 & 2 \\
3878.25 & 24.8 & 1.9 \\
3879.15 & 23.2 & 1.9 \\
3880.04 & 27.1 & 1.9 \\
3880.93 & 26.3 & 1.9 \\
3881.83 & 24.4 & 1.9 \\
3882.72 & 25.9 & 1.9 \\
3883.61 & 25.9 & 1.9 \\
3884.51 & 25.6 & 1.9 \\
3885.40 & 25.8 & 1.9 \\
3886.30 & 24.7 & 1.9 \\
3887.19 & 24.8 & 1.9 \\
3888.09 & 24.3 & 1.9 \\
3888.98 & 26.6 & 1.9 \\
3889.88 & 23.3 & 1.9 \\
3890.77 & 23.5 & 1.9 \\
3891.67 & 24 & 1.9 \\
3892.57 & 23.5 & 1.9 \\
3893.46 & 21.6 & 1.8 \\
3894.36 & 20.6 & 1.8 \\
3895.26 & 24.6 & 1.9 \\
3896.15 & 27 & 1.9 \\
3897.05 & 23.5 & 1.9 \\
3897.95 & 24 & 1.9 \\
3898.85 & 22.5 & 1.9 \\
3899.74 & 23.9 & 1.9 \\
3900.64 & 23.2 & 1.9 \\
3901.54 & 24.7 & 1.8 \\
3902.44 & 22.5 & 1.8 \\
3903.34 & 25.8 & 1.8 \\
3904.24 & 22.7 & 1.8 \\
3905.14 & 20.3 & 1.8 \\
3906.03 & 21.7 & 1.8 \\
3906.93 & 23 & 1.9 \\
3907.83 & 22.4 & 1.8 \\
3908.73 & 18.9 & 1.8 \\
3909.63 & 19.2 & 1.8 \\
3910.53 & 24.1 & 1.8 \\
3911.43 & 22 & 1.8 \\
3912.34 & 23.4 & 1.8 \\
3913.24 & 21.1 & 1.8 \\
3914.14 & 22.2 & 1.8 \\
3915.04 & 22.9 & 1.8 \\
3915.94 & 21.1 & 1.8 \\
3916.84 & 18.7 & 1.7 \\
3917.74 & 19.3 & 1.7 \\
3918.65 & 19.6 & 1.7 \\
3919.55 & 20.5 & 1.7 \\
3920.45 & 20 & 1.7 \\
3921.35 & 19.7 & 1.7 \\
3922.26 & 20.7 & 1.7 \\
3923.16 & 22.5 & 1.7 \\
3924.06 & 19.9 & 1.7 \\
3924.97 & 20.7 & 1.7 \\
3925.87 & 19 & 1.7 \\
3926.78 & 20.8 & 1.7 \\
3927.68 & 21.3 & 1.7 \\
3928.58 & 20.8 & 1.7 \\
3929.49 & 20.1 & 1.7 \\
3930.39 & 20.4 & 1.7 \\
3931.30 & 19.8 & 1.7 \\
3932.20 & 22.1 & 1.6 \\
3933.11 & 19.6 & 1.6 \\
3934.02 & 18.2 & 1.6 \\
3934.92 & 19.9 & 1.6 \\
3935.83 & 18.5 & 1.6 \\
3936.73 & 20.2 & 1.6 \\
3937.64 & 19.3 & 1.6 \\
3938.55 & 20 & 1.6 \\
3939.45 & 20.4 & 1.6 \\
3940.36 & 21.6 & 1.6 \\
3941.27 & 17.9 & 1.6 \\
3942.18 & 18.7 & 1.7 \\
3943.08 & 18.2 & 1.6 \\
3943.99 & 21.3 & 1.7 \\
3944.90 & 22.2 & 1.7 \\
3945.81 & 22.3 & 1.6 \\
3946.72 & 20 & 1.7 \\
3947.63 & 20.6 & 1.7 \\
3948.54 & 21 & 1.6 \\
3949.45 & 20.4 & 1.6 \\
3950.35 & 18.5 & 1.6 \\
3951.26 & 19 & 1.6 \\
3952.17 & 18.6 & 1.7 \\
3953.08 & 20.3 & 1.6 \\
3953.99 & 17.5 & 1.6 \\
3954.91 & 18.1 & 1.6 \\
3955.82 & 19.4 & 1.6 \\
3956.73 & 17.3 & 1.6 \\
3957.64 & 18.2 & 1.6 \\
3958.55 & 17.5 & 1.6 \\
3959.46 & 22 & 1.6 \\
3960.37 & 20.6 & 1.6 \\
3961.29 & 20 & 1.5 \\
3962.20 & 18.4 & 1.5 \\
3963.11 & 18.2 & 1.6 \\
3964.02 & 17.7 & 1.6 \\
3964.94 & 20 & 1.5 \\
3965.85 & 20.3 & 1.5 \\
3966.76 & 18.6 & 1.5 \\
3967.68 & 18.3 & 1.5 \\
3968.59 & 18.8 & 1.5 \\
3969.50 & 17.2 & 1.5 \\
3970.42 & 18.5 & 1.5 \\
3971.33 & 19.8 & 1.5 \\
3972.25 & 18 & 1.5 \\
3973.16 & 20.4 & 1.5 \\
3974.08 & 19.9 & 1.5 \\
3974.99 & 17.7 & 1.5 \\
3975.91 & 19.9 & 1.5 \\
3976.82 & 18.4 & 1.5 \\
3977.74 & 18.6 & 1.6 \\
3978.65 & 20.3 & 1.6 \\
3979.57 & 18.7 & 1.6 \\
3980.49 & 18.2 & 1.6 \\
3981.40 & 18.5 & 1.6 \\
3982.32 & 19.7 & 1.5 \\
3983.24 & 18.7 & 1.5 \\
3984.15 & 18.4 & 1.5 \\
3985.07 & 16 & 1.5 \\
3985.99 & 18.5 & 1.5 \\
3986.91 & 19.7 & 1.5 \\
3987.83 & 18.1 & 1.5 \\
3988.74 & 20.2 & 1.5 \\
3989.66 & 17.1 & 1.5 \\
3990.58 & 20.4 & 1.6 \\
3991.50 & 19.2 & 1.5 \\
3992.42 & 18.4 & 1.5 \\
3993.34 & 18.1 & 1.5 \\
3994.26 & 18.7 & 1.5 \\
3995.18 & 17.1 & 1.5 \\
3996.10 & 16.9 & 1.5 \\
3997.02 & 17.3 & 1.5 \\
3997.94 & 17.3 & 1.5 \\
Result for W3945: 2.9 A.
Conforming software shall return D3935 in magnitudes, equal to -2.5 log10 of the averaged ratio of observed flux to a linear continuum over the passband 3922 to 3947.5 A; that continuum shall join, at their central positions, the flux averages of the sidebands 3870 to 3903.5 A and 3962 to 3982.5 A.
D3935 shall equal 0.07 mag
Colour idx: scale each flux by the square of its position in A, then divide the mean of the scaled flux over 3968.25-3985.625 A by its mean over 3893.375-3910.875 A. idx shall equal 0.85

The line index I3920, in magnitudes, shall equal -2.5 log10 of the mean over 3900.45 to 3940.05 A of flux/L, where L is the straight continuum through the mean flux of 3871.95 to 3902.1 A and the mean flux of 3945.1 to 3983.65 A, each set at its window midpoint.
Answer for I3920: 0.08 mag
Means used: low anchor 25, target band 21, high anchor 19.2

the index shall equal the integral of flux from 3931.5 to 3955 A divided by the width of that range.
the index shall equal 19.8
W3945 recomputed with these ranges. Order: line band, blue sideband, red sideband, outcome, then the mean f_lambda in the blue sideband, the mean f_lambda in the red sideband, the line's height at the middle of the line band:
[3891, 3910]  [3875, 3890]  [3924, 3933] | 0.48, 25.4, 20.5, 23.4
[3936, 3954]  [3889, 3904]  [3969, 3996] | 0.80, 23.7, 18.7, 20.9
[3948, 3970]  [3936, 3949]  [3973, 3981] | 0.75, 20.2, 19.1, 19.7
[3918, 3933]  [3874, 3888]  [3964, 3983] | 1.36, 25.8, 18.9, 22.5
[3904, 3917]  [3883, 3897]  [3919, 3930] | 0.26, 24.4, 20.5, 22.1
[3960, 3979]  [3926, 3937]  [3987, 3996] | 0.12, 20.1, 18.6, 19.1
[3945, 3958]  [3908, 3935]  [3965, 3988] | 0.12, 20.6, 18.8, 19.6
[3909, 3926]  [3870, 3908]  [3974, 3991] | 1.46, 24.6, 18.8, 22.9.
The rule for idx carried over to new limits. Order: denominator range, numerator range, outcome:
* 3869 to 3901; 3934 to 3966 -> 0.80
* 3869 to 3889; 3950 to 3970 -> 0.75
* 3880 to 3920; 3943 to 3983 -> 0.86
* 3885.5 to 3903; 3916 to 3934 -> 0.86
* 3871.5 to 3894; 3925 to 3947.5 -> 0.81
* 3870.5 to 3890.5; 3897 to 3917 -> 0.88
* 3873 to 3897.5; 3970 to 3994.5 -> 0.78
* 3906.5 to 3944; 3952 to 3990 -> 0.94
